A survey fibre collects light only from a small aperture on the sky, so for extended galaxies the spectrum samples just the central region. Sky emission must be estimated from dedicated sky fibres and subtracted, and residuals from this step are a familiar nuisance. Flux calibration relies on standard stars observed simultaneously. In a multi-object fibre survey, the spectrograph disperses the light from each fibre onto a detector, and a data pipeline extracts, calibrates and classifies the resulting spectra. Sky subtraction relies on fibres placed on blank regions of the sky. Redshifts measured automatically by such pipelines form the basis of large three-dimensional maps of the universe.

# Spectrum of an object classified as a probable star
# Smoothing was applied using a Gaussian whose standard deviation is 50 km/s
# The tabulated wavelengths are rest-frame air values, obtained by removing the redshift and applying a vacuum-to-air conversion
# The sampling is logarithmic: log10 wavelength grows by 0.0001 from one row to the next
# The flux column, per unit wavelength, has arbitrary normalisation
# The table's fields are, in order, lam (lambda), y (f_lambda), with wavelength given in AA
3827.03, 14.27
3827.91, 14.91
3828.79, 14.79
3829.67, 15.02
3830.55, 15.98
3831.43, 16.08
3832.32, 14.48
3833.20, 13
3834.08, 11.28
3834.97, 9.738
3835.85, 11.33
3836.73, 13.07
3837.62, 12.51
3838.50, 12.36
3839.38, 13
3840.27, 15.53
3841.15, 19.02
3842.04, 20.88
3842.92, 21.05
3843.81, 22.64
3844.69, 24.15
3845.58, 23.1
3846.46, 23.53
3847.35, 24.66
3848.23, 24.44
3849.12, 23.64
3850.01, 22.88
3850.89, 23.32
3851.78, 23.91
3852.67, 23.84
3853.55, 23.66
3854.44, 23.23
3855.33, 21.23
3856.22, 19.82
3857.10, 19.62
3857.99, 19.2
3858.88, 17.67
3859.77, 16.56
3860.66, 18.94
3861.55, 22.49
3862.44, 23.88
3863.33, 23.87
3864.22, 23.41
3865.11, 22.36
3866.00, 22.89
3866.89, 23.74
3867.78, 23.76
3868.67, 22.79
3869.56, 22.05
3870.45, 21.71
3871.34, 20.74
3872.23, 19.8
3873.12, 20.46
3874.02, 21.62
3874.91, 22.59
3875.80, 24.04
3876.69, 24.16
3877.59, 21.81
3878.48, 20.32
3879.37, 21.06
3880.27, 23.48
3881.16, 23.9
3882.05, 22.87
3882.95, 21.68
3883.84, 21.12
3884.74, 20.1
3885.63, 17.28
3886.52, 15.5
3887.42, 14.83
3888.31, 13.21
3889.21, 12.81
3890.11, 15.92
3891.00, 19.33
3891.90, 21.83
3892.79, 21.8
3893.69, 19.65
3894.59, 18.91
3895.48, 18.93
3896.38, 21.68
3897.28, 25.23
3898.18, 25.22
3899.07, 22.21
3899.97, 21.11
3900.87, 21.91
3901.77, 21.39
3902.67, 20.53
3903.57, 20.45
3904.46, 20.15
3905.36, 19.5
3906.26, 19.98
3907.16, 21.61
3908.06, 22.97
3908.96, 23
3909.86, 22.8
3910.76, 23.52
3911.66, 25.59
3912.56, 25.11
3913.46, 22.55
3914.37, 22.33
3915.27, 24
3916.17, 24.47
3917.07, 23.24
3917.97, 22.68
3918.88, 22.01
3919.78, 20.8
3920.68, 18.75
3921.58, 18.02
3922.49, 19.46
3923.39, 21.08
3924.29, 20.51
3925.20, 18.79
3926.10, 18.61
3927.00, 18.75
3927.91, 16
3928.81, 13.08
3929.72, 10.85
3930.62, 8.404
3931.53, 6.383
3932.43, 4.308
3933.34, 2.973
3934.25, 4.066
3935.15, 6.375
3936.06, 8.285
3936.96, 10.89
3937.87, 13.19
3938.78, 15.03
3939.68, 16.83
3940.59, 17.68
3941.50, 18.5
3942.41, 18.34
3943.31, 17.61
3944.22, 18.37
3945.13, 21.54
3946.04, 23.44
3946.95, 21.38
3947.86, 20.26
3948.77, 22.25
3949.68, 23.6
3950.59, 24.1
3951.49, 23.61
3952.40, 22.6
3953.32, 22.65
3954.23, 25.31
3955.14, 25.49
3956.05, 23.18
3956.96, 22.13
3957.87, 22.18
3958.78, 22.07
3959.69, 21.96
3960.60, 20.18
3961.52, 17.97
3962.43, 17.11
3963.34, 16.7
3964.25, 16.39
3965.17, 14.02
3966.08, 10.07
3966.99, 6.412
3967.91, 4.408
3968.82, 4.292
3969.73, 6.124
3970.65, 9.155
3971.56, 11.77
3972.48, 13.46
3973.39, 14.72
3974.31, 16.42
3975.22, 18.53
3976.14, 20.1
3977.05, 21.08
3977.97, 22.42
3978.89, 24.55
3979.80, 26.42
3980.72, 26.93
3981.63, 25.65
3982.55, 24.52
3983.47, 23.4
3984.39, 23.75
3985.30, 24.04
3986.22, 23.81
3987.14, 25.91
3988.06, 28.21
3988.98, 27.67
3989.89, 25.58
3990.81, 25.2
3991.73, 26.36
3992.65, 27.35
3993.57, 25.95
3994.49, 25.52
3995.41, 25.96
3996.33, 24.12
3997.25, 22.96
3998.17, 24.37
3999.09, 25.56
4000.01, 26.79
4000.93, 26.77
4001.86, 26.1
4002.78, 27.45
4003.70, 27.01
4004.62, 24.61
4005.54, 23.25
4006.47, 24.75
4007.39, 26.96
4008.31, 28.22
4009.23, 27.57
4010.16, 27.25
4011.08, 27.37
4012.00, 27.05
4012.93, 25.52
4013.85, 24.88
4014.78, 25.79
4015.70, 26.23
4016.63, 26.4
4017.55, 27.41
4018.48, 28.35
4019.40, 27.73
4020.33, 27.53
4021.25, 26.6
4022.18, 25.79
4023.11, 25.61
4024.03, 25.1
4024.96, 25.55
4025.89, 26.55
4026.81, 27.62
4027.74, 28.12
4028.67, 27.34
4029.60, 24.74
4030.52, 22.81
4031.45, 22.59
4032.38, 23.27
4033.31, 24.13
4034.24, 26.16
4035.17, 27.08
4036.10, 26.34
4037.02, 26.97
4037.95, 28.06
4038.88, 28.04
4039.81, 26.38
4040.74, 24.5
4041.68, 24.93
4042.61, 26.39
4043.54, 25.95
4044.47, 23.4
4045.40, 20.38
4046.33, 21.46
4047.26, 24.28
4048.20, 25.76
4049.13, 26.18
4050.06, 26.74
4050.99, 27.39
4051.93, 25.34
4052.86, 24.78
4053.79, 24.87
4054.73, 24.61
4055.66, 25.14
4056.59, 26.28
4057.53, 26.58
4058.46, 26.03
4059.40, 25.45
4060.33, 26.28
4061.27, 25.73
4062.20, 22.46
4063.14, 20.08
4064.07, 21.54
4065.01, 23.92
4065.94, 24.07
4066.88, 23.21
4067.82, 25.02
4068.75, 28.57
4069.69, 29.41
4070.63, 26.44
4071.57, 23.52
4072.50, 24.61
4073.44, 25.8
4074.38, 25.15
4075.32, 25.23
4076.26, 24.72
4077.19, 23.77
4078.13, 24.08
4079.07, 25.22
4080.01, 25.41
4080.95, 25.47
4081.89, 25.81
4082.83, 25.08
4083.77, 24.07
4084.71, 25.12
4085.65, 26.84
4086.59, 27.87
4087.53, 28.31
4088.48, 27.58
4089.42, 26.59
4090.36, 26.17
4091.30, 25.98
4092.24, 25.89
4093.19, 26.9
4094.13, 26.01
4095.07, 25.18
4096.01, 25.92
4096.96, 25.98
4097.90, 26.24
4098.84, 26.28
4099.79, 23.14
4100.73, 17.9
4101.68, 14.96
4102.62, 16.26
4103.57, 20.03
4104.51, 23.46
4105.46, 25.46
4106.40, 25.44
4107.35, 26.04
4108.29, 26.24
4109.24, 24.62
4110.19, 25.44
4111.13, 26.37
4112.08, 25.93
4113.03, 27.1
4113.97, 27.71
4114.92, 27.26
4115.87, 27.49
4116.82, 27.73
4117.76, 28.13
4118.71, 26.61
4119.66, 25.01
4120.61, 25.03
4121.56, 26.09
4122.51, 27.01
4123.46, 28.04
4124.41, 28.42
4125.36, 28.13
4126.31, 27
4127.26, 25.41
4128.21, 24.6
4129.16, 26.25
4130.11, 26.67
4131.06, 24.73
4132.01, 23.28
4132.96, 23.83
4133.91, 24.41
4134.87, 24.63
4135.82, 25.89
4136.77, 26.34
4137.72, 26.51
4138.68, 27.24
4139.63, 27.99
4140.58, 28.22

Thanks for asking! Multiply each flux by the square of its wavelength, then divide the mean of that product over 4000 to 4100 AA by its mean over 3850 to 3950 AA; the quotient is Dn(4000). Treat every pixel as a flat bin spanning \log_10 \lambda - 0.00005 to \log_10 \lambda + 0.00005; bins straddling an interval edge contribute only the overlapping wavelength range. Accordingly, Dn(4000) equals 1.4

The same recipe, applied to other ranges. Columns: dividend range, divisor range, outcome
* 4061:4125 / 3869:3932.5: 1.38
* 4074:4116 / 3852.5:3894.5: 1.35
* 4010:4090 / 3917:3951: 1.65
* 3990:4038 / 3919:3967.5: 1.57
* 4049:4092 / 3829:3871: 1.44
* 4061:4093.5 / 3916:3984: 1.54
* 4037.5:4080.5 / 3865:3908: 1.31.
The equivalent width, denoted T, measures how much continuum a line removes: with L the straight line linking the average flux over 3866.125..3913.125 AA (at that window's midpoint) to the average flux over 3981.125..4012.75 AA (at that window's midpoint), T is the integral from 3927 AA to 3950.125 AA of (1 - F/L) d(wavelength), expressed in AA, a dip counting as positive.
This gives 8.8 AA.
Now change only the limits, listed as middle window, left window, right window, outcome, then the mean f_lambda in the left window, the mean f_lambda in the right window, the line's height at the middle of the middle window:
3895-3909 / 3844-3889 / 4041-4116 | 0.4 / 21.6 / 25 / 22.1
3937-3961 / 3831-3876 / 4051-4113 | 1.5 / 20.1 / 24.9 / 22.1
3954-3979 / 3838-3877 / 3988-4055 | 8.0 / 21.5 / 25.8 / 24.4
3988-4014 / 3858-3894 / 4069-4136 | -3.1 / 20.7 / 25.4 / 23.3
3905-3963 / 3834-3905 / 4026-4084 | 8.4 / 20.5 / 25.2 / 22.1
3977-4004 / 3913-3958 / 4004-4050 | -3.2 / 18.1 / 25.8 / 22.7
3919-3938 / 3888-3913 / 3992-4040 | 7.4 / 21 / 26.1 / 22.2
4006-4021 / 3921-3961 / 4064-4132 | -4.0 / 17.5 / 25.4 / 21.2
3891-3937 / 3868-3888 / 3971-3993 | 6.1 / 21.1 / 22.7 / 21.7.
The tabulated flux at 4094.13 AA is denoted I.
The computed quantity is 26.01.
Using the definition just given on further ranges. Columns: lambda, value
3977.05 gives 21.08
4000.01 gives 26.79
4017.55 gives 27.41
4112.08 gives 25.93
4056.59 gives 26.28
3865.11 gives 22.36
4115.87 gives 27.49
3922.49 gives 19.46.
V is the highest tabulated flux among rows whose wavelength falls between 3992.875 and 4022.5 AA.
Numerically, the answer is 28.35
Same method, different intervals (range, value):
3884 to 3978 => 25.59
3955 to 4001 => 28.21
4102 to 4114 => 27.71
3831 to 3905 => 25.23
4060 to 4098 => 29.41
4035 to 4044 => 28.06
